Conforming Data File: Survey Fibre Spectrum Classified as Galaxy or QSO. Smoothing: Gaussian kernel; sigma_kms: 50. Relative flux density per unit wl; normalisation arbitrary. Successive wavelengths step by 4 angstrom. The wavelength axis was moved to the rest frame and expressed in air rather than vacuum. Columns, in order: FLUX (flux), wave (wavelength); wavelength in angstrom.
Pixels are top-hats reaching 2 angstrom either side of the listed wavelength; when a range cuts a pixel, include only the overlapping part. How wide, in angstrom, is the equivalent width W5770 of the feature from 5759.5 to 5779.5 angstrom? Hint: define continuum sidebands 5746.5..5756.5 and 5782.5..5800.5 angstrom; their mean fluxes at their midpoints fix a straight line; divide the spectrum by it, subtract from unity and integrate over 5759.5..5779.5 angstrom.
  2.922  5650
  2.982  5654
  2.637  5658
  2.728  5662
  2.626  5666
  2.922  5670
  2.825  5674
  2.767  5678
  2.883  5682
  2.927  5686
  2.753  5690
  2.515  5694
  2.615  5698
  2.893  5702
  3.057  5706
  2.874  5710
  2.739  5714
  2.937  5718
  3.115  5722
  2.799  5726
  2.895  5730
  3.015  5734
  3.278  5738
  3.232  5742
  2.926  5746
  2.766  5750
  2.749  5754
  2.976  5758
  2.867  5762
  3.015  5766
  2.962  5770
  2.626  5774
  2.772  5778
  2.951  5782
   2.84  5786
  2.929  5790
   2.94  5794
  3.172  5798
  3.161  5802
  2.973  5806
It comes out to 0.14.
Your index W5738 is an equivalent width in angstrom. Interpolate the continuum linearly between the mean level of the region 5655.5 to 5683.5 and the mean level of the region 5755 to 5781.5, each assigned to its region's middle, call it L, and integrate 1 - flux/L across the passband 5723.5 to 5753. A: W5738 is -1.5 angstrom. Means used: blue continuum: 2.77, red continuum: 2.87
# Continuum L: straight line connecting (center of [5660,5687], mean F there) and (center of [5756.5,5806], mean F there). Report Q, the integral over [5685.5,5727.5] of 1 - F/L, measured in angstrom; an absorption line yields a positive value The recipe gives 0.2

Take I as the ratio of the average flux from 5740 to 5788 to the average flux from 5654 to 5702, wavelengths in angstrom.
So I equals 1.0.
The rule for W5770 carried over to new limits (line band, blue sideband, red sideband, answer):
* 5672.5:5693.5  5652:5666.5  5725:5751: 0.2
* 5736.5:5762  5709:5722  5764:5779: -1.0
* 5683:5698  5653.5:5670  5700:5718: 0.6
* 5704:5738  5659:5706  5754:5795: -1.6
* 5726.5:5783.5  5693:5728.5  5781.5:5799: -0.4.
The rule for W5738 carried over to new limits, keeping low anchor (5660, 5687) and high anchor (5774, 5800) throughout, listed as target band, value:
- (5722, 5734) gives -0.3 angstrom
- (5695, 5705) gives 0.3 angstrom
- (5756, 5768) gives -0.3 angstrom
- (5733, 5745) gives -1.3 angstrom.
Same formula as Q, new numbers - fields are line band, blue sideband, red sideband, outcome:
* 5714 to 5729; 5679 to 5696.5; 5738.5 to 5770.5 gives -0.3 angstrom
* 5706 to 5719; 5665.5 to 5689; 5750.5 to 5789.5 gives -0.1 angstrom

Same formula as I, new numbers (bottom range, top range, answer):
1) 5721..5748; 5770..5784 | 0.93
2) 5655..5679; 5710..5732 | 1.05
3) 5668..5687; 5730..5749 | 1.07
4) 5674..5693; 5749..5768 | 1.02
